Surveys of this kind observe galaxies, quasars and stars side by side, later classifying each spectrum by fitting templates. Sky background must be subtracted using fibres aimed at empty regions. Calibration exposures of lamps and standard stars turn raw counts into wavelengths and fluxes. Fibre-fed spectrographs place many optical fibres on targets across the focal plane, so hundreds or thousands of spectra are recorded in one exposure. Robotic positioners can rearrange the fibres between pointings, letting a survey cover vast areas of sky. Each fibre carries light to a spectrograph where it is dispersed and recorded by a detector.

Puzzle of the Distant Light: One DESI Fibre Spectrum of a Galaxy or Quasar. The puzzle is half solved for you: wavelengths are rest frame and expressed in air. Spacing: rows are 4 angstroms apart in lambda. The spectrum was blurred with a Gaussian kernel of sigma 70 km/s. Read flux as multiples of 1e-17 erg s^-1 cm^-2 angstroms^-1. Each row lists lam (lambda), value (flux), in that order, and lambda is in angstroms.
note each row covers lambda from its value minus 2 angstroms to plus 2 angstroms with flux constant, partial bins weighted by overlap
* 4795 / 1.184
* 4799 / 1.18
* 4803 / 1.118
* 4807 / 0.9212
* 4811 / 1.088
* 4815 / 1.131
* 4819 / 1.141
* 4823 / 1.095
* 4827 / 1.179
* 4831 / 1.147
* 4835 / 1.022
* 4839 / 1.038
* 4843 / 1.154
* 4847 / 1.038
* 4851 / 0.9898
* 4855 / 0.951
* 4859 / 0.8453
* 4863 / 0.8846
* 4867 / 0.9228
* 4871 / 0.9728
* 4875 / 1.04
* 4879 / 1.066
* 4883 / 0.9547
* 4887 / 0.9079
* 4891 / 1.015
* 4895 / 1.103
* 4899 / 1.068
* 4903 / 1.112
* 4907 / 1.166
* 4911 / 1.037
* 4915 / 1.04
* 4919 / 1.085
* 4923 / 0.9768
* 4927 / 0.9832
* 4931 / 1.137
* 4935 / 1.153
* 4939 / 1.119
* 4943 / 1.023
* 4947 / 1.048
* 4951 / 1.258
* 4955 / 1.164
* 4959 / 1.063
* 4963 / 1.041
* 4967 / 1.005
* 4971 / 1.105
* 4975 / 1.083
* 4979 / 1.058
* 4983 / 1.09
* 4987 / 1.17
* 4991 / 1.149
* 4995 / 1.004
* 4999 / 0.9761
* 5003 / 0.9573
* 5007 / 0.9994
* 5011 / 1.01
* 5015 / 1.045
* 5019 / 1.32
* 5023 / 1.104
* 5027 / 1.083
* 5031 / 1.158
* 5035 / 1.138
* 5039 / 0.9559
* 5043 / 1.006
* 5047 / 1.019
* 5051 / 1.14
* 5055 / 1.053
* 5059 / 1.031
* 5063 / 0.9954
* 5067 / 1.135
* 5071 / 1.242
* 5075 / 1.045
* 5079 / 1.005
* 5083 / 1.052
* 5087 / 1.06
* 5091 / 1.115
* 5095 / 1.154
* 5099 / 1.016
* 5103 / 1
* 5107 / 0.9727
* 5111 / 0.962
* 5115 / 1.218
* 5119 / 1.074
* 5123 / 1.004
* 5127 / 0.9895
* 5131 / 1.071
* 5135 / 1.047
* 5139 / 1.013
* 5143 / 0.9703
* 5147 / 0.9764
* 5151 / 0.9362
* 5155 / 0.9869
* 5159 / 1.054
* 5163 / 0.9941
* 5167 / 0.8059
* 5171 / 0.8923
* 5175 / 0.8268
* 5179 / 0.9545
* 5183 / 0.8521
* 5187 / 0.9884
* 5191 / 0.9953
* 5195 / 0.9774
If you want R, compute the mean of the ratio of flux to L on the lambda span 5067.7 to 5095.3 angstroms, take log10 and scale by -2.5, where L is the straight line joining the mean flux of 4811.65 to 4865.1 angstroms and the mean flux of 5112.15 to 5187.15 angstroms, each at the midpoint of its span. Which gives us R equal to -0.102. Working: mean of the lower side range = 1.05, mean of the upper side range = 0.981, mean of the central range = 1.09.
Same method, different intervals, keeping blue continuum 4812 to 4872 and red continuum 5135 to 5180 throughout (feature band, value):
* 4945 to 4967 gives -0.10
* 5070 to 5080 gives -0.13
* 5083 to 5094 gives -0.12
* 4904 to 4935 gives -0.06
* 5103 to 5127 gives -0.08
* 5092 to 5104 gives -0.11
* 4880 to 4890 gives 0.08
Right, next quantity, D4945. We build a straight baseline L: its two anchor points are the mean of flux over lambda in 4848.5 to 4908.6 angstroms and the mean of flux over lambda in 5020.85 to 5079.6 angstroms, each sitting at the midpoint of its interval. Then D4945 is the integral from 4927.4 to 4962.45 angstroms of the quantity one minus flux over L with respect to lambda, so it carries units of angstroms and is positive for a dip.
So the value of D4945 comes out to -2.8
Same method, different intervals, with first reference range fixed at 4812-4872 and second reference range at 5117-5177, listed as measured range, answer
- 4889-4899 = -0.3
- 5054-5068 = -0.8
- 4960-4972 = -0.4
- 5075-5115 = -2.5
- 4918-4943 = -1.3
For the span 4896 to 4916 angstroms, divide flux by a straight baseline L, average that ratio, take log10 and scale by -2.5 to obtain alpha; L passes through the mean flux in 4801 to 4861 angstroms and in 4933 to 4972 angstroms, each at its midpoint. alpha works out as -0.01 mag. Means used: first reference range 1.06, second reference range 1.1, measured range 1.09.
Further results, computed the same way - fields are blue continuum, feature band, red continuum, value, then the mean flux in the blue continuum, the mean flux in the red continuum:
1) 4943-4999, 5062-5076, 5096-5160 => -0.07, 1.09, 1.02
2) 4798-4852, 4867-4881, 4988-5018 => 0.07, 1.09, 1.04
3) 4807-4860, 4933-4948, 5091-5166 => -0.04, 1.06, 1.02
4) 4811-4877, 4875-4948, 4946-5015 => 0.00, 1.04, 1.07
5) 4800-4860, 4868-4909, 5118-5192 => 0.01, 1.06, 0.968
